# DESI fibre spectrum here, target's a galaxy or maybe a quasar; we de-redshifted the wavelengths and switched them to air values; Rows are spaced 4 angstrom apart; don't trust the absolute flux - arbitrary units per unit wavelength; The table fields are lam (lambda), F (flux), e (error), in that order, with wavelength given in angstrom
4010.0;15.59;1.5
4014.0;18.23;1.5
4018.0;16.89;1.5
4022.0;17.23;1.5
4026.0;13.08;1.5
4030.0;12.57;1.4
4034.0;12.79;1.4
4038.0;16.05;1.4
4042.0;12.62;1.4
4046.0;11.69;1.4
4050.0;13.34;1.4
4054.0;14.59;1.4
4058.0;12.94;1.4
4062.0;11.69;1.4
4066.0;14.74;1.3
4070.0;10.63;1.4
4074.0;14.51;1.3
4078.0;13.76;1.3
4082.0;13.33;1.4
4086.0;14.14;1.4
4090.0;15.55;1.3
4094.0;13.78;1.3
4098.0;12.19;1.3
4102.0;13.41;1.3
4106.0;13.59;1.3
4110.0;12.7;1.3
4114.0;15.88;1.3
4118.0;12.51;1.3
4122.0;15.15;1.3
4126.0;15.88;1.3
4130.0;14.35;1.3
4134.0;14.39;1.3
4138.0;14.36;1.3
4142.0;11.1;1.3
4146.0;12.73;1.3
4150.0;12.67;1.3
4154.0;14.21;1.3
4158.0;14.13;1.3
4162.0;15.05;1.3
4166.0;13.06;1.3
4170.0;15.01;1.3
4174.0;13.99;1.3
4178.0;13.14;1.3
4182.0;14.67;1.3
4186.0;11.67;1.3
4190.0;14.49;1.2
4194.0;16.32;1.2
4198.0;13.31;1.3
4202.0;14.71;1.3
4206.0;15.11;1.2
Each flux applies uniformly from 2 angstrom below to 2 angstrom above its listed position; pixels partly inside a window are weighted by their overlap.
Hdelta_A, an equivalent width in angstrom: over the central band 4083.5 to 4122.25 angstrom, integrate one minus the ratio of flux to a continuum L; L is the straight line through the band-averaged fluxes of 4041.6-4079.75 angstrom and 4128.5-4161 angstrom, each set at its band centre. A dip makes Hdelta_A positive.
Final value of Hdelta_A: -1.5 angstrom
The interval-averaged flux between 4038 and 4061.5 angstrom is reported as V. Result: 13.2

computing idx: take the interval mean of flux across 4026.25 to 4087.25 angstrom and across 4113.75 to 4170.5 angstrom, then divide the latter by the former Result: 1.1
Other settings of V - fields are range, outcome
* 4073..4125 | 13.9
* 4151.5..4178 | 14.1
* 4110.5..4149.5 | 13.9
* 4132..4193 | 13.7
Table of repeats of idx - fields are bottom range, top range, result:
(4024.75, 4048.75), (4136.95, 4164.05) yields 1.02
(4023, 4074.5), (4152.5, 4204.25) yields 1.07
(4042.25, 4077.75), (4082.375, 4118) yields 1.06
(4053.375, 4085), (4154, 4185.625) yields 1.06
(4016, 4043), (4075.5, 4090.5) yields 0.97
